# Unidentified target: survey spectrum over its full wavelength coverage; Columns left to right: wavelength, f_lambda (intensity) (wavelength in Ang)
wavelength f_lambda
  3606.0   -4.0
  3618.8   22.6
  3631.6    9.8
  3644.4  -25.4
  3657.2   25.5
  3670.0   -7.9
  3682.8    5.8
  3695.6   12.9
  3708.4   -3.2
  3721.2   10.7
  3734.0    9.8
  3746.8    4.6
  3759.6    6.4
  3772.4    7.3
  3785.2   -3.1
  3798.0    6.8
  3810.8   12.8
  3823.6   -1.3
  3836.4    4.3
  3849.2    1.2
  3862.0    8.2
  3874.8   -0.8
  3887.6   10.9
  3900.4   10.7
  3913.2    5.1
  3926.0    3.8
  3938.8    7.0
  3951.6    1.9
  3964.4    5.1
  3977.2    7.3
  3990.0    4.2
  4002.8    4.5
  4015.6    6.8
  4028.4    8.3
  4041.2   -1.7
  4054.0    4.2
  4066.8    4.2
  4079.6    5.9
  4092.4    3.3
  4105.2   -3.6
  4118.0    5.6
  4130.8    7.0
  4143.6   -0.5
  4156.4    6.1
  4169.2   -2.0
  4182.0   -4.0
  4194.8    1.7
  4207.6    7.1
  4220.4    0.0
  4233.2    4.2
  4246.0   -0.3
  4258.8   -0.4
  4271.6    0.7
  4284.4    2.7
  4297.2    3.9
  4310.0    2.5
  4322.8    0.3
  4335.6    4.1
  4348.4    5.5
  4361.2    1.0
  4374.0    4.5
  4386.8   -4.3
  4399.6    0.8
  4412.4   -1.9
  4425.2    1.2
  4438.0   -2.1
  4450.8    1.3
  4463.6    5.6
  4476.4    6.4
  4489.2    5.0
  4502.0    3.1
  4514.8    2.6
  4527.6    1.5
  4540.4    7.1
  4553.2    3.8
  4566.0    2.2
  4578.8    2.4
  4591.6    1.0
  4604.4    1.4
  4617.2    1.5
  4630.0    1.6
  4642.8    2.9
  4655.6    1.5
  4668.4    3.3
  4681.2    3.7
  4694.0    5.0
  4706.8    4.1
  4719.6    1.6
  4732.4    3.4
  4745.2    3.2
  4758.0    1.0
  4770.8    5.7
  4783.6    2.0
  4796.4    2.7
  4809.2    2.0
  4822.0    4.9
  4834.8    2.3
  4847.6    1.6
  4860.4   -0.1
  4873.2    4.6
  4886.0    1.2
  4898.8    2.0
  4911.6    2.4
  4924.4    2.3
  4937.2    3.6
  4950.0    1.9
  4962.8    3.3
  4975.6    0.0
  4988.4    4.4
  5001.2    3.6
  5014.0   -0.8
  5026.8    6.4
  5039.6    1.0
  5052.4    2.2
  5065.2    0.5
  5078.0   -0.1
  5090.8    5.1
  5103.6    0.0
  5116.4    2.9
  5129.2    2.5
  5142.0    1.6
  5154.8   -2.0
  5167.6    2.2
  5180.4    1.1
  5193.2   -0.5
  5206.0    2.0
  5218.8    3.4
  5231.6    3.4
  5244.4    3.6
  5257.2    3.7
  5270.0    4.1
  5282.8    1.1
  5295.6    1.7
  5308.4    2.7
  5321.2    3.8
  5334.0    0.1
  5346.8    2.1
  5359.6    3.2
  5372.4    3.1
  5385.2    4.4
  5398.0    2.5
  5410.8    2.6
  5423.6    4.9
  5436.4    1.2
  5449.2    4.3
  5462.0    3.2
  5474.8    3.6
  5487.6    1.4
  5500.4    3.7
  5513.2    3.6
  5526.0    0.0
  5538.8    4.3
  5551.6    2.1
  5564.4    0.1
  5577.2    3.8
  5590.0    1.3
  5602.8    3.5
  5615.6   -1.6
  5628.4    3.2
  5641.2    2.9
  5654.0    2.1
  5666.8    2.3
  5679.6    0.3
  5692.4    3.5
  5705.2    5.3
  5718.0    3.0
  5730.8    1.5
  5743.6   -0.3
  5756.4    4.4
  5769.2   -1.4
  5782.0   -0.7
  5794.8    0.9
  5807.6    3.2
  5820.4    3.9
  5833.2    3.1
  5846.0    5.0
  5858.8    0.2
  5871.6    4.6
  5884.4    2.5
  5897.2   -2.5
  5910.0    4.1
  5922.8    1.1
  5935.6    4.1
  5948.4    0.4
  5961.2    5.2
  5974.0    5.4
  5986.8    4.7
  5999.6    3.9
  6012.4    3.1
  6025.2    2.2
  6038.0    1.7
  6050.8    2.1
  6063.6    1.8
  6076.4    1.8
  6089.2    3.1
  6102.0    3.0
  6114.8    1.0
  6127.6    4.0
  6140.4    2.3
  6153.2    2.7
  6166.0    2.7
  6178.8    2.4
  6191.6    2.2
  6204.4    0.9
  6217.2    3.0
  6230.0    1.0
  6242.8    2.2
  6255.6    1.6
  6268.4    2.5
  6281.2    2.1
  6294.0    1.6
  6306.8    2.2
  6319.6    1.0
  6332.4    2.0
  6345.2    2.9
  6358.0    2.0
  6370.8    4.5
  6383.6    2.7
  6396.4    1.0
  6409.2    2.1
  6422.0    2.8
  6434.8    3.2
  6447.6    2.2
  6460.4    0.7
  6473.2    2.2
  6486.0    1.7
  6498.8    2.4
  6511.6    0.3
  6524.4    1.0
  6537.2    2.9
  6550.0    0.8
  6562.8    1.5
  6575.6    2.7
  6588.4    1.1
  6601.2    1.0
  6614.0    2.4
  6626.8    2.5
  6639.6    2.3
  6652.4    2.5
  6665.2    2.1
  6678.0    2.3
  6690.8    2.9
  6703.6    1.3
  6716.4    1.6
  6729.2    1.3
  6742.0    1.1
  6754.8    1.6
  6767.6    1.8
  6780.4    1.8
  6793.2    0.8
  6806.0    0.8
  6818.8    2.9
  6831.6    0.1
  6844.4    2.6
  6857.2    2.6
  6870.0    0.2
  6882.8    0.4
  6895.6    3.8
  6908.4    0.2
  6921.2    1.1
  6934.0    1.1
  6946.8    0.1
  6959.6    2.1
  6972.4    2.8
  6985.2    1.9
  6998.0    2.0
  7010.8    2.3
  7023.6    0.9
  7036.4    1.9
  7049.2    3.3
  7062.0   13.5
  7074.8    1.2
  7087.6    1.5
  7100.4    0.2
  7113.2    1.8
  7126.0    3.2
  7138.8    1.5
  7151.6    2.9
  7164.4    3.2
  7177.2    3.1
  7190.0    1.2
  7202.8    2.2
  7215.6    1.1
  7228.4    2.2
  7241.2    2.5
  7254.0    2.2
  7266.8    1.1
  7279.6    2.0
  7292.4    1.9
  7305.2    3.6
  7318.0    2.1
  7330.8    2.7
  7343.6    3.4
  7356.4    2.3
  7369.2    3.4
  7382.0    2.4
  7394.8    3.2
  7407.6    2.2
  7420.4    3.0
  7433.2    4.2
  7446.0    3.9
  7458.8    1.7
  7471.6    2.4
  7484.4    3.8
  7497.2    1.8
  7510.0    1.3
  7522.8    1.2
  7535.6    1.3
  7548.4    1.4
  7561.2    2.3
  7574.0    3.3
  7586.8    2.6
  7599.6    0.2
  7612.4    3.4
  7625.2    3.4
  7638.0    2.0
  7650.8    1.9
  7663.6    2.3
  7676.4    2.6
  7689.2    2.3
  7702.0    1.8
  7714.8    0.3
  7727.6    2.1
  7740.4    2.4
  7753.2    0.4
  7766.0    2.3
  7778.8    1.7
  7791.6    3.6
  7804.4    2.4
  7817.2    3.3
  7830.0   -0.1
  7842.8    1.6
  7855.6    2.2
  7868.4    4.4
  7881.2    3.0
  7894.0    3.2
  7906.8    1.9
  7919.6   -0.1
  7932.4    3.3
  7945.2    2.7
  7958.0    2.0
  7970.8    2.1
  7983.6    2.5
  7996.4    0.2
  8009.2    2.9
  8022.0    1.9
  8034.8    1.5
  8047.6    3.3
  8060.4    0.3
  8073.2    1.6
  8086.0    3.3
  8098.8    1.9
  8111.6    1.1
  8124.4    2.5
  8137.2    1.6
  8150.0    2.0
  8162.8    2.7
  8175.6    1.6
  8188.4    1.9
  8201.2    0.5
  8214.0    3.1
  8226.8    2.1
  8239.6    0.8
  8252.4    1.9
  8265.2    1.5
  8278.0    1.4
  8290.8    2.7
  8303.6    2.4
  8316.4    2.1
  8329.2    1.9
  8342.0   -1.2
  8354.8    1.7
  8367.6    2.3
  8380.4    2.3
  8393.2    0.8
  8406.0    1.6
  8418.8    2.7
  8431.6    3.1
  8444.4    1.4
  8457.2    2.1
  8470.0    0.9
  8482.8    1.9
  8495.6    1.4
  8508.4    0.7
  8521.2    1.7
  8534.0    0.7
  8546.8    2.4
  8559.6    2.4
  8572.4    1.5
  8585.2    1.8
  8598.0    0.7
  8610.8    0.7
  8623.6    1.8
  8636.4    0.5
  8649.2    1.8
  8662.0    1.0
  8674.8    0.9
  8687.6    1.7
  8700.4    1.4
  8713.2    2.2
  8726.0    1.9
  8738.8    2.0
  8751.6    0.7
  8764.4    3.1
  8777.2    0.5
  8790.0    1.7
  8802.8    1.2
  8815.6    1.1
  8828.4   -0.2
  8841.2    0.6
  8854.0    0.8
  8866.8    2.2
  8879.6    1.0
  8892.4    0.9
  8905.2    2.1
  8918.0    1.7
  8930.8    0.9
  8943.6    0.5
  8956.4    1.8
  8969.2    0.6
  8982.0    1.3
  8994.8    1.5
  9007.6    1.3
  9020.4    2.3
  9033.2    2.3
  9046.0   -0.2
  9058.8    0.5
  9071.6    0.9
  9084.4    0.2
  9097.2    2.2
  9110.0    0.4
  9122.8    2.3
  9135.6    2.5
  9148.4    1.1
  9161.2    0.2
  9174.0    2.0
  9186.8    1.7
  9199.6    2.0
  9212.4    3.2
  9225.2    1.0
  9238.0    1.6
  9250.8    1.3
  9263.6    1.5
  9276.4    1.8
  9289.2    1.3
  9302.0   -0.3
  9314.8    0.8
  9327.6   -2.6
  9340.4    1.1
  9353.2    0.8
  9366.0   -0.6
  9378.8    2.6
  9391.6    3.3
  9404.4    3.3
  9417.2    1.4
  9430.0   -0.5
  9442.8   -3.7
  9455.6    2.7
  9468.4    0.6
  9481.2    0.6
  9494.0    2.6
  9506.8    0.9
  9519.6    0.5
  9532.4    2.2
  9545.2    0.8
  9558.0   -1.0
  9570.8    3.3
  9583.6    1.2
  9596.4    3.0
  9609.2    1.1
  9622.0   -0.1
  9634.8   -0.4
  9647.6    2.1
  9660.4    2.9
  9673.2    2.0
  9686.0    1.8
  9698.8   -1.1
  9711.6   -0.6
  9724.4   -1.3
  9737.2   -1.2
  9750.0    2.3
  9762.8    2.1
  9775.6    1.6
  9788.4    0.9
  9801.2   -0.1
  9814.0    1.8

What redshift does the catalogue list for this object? 0.893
